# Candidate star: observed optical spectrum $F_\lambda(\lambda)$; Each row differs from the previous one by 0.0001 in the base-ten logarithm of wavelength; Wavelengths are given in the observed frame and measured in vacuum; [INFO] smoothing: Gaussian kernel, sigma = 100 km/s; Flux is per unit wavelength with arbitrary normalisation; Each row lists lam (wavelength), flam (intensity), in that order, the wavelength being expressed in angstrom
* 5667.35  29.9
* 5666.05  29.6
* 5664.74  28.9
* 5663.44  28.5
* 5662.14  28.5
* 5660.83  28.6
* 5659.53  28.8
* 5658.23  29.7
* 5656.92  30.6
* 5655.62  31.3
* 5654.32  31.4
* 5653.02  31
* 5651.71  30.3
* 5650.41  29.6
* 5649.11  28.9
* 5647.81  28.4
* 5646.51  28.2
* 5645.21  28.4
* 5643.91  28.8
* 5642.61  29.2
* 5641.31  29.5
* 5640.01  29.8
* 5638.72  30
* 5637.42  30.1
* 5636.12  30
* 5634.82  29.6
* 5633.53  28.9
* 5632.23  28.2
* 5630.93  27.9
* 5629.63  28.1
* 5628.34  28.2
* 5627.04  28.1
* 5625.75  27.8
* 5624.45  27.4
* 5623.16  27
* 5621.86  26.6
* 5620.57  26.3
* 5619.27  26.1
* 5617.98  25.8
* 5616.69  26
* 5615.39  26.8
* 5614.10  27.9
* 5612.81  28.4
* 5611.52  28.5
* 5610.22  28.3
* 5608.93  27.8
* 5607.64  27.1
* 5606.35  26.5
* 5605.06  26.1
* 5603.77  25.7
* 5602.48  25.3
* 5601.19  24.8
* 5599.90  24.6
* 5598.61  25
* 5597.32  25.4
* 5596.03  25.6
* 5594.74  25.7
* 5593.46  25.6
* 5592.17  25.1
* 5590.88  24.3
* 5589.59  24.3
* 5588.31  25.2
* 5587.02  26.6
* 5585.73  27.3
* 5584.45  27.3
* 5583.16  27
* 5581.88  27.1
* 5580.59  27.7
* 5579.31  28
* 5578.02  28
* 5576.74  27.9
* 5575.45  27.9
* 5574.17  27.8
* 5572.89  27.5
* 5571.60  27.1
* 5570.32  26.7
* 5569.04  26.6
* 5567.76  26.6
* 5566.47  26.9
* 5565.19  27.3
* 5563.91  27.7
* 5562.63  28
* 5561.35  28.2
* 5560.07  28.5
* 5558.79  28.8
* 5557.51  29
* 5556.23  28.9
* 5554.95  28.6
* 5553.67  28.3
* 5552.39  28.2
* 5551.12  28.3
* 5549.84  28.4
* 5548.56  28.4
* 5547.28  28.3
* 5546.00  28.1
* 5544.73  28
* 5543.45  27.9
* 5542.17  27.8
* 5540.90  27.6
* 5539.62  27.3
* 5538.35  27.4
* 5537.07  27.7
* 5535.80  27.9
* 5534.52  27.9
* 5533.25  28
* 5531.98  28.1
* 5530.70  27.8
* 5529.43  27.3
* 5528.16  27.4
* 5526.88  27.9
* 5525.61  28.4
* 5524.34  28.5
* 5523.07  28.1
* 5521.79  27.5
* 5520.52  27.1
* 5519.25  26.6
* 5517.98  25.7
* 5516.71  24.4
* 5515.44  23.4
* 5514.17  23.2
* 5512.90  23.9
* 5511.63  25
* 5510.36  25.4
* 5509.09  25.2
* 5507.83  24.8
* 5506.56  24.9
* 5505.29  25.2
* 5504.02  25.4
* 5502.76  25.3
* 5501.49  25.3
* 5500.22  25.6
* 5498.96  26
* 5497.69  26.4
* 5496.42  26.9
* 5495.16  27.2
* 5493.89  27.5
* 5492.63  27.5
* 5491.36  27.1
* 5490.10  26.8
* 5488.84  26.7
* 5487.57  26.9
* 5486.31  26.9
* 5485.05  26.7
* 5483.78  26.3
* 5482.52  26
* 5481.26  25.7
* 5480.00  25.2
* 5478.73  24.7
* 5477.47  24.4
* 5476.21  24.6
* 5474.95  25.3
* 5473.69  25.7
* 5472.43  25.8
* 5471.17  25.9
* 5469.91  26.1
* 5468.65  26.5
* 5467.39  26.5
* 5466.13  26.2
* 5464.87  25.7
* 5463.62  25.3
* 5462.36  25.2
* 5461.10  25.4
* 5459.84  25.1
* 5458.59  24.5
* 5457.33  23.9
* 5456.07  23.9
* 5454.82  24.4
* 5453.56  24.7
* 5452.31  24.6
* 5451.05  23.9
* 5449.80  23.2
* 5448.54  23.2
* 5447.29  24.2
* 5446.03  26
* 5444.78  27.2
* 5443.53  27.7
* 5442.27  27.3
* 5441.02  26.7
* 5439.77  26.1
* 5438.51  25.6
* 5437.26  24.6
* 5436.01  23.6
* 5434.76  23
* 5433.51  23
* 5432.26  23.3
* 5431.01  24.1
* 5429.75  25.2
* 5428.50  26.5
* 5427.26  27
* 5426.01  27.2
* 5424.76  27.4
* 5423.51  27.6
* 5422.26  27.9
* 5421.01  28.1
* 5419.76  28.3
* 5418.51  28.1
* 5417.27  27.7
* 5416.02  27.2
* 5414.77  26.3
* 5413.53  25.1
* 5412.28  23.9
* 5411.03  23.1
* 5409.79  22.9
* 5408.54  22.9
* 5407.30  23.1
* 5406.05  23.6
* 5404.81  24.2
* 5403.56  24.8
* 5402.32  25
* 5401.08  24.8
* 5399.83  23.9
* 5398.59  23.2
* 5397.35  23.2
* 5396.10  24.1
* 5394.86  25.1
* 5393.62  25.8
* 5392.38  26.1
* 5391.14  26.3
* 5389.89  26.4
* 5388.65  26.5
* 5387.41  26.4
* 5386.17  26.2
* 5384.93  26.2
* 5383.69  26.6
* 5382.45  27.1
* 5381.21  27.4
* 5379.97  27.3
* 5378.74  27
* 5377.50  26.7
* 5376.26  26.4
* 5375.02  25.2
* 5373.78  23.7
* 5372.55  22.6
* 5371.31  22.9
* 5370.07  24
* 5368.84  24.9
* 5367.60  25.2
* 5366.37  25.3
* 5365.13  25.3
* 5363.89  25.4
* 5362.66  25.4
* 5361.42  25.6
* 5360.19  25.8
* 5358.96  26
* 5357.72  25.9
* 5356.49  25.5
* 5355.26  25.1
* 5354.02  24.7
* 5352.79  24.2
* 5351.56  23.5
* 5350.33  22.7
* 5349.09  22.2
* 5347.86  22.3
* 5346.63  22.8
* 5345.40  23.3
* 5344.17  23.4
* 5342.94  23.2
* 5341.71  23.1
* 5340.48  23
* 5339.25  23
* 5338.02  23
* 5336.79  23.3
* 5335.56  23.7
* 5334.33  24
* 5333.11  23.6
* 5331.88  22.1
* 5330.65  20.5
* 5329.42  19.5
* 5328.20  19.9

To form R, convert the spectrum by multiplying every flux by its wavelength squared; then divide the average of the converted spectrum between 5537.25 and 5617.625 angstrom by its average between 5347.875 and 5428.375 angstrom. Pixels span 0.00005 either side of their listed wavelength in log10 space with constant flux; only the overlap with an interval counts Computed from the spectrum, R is 1.1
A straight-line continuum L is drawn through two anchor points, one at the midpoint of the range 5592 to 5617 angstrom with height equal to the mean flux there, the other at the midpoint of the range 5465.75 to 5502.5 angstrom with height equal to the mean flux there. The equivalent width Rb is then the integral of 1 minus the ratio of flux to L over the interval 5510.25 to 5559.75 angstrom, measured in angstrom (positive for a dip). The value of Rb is -2.2 angstrom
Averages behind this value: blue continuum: 26.1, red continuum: 26.3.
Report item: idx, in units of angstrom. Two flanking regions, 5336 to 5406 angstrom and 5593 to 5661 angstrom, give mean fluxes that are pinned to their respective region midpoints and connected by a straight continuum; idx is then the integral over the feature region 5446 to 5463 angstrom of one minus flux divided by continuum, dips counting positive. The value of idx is 0.9 angstrom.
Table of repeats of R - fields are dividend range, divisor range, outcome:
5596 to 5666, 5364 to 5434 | 1.20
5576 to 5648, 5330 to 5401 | 1.21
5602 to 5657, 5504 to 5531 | 1.13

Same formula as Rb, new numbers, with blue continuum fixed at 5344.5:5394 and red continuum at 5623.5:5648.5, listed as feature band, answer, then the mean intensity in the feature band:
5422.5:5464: 1.55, 25.2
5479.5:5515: 1.34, 25.9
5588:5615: 2.12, 26.1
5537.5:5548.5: -0.13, 27.8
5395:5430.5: 0.47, 25.4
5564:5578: 0.30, 27.3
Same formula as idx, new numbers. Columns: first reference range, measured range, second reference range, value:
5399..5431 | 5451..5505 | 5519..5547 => 2.1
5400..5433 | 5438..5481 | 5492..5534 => 0.9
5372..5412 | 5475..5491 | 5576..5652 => 0.1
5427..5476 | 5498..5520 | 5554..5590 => 1.0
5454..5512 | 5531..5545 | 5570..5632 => -0.8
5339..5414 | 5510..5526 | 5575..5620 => 0.0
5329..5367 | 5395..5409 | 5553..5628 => 0.3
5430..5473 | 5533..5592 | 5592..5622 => -3.6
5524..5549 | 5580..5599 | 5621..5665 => 1.7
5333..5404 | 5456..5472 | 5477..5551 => 0.3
